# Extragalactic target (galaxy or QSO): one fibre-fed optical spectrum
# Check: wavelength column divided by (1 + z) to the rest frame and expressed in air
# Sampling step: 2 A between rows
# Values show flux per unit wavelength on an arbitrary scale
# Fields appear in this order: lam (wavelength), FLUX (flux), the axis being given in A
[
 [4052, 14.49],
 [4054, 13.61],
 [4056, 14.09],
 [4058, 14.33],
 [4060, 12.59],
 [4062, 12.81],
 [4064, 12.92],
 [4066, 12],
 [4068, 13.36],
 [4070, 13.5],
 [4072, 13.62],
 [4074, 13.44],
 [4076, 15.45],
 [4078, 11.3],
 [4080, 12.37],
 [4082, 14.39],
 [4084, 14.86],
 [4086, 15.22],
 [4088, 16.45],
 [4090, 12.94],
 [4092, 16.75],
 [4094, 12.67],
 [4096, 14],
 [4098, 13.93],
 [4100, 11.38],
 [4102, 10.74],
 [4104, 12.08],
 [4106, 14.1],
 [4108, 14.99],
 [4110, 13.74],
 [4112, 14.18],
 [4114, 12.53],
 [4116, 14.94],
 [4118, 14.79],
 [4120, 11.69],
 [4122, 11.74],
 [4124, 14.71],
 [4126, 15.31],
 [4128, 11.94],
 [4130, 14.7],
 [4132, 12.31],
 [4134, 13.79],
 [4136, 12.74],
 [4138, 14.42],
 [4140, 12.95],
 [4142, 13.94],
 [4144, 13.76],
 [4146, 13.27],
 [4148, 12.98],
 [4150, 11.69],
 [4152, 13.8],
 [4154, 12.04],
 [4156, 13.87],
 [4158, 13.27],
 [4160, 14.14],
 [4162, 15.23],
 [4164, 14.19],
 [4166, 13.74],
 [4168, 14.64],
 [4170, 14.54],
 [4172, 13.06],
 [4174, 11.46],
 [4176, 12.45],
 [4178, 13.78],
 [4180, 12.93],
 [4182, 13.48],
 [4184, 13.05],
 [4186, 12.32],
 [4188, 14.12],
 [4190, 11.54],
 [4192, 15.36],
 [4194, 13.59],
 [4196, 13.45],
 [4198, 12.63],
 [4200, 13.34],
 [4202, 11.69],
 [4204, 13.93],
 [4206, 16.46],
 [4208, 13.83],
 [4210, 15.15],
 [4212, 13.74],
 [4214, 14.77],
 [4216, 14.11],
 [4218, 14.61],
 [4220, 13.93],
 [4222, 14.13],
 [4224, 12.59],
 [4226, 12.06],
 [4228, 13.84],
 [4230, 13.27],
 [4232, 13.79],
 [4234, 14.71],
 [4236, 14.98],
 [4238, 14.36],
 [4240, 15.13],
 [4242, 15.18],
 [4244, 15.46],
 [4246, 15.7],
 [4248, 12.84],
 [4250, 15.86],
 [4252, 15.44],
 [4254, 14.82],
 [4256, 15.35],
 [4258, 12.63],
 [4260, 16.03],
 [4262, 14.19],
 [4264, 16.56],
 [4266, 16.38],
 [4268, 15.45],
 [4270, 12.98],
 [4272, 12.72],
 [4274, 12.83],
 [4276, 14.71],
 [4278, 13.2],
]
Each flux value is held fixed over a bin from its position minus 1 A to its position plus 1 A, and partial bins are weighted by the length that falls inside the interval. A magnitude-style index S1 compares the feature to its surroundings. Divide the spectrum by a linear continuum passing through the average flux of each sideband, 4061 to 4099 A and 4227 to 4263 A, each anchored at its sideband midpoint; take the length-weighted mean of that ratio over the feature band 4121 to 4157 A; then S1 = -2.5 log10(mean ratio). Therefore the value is 0.06 mag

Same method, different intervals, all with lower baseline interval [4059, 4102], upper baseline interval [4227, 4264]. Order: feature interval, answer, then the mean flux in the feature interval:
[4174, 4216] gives 0.06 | 13.5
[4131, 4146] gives 0.04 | 13.4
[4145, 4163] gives 0.06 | 13.4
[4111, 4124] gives 0.03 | 13.4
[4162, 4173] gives 0.00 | 14.1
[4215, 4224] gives 0.04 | 14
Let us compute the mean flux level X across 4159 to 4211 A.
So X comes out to 13.6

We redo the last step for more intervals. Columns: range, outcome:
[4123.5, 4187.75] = 13.5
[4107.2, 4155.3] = 13.5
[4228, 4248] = 14.6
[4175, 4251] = 13.9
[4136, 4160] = 13.3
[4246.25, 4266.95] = 15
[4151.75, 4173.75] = 13.8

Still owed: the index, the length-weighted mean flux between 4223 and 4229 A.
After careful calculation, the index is 12.8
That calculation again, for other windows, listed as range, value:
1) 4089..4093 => 14.8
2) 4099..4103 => 11.1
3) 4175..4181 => 13.1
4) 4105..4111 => 14.3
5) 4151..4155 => 12.9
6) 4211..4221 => 14.2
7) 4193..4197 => 13.5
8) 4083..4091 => 14.9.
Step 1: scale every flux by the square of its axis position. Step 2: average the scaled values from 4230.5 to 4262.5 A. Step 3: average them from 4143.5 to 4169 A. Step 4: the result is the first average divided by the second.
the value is 1.13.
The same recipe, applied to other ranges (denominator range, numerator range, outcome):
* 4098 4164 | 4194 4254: 1.11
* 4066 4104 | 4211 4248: 1.12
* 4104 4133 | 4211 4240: 1.08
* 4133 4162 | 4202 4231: 1.08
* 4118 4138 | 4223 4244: 1.11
